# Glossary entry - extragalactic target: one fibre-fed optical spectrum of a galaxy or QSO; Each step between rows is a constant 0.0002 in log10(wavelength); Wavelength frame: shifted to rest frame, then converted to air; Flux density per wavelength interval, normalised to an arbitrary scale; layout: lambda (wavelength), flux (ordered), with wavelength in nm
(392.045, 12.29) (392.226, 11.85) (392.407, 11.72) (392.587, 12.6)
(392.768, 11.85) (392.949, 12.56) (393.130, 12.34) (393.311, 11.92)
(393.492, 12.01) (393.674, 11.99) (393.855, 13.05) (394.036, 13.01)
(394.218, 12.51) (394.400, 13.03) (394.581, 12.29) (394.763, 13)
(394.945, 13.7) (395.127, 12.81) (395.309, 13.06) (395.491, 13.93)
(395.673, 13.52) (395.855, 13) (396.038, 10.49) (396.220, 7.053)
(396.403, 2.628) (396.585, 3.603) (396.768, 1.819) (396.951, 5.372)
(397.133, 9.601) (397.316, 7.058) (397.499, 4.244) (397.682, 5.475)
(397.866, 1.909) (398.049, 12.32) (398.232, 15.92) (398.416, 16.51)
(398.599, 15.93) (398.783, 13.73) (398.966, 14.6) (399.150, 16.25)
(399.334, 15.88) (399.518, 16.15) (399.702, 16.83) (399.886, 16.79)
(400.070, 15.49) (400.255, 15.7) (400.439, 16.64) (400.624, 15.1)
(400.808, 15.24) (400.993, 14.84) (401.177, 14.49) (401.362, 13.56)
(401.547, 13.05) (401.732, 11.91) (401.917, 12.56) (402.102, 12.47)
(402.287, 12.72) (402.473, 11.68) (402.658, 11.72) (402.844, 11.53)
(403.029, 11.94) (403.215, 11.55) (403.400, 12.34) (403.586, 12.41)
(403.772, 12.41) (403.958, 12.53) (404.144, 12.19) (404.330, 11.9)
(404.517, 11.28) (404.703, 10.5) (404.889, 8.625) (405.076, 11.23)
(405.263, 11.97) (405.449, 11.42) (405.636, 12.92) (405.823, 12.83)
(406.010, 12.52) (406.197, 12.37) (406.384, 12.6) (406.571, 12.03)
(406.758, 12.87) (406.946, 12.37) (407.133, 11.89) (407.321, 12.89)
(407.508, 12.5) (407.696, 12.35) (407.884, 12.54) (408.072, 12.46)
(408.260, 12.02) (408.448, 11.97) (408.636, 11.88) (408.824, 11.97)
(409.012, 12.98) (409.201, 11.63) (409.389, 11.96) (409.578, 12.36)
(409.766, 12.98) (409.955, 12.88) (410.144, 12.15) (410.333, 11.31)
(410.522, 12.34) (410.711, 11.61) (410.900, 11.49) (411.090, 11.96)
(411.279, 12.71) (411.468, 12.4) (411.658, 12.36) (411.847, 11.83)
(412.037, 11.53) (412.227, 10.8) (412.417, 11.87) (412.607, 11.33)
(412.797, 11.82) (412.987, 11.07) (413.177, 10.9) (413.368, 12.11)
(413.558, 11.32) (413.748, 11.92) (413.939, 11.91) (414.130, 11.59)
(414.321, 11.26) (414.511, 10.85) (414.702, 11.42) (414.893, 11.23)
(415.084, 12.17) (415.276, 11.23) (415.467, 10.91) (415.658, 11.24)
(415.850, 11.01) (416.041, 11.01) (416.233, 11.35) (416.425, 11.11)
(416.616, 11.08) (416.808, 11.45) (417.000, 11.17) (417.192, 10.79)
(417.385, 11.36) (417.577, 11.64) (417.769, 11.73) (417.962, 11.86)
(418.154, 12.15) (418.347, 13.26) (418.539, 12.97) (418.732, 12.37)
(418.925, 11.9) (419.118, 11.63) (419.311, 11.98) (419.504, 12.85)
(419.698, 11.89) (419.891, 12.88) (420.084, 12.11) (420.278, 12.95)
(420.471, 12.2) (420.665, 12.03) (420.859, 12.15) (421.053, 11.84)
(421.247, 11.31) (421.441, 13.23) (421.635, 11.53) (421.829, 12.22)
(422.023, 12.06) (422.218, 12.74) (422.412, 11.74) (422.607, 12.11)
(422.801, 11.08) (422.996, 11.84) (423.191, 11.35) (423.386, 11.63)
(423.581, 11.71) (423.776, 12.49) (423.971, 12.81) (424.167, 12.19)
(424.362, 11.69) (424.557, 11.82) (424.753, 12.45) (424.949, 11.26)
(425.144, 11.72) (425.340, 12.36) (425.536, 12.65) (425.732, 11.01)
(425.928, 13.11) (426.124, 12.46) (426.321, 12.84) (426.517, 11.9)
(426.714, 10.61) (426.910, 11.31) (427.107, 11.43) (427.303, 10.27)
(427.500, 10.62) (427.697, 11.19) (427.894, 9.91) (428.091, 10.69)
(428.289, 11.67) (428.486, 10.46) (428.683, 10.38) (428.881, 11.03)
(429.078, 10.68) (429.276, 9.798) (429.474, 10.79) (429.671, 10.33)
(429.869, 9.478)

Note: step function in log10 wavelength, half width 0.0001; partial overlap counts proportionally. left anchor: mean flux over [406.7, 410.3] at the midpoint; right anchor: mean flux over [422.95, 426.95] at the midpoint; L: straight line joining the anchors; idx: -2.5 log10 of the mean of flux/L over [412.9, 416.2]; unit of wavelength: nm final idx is 0.08 mag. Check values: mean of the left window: 12.3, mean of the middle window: 11.4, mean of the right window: 12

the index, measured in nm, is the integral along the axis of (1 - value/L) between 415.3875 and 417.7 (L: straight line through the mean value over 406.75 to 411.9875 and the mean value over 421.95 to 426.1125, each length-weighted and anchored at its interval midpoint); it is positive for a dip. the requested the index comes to 0.18 nm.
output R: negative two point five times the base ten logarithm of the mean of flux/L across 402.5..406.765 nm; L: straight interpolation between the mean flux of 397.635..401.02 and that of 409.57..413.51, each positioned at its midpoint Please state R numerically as 0.12 mag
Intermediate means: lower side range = 14.4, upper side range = 11.9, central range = 11.9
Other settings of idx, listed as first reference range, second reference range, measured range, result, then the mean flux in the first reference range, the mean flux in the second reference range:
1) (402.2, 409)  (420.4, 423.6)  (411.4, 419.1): 0.04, 12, 11.9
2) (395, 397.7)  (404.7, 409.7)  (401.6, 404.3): -0.14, 8.39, 12.1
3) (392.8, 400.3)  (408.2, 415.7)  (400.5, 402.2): -0.17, 11.7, 11.8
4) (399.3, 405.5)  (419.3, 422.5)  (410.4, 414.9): 0.09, 13.1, 12.2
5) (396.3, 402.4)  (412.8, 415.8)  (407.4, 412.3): -0.05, 12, 11.4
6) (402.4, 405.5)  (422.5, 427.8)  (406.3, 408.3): -0.07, 11.6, 11.8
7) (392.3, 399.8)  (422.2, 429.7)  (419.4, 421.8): -0.07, 11.4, 11.5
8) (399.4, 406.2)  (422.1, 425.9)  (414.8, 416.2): 0.10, 13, 12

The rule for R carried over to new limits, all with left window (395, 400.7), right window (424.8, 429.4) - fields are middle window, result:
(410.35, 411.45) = -0.05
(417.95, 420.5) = -0.09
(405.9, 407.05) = -0.09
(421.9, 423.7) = -0.05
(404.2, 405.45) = 0.05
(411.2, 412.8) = -0.04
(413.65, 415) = 0.00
